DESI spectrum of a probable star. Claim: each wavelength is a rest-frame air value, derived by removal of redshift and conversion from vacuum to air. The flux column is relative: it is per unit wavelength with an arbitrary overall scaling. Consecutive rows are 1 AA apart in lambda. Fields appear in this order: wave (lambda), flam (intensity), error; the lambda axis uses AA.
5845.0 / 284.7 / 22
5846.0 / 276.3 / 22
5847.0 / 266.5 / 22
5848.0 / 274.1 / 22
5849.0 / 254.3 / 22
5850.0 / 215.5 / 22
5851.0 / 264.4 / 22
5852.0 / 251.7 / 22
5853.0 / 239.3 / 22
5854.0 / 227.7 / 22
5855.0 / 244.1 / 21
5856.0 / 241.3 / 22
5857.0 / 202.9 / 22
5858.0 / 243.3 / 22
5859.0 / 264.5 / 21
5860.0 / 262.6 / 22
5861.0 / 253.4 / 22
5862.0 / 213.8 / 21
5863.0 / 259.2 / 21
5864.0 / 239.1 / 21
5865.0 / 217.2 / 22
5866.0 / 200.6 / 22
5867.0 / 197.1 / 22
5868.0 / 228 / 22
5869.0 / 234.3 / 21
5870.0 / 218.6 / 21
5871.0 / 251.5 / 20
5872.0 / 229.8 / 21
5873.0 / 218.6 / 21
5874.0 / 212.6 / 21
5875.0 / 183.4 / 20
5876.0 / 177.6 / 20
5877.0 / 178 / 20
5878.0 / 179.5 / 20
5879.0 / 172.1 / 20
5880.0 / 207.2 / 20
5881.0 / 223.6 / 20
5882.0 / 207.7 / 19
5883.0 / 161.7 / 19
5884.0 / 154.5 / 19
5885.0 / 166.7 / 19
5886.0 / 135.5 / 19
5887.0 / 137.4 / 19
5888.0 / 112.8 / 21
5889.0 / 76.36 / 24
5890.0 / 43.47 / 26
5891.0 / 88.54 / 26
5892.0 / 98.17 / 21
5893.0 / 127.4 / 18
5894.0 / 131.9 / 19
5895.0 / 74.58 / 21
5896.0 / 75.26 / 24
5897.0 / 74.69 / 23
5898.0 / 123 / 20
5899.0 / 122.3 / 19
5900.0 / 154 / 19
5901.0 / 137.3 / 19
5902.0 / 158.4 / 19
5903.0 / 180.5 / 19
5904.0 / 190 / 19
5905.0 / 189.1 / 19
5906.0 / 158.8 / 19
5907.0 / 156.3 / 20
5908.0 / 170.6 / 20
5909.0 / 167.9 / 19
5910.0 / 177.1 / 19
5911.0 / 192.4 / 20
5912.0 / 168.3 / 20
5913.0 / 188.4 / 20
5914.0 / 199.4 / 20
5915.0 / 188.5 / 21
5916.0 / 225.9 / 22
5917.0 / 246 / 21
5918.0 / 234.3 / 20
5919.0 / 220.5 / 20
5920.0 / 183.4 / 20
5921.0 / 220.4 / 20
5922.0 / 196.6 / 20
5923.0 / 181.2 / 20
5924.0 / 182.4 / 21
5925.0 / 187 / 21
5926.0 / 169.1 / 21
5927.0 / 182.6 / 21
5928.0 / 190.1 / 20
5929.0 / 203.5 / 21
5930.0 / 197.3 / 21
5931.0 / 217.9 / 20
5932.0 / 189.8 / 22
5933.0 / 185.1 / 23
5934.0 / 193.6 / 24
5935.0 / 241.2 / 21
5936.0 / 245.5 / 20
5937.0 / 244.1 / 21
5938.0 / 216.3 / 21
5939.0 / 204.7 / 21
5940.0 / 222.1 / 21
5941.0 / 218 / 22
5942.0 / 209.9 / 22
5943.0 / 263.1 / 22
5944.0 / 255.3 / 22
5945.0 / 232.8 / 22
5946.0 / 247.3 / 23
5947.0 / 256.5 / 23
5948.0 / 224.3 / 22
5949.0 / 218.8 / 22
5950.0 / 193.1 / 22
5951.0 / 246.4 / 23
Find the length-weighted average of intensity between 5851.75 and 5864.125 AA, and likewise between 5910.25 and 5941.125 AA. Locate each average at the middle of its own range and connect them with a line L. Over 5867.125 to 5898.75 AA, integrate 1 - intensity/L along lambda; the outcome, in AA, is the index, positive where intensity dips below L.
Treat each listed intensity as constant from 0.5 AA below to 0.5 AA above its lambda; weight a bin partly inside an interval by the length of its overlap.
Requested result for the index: 9.8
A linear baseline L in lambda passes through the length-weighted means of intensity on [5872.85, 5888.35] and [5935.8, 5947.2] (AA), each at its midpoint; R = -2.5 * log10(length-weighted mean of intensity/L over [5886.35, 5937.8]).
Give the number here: 0.23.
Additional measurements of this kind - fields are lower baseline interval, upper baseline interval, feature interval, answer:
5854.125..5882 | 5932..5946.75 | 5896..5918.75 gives 0.29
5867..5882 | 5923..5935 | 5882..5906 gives 0.49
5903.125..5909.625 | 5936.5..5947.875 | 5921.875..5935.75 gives 0.09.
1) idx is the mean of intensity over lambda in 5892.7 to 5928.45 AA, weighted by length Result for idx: 170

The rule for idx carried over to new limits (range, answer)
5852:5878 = 225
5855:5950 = 191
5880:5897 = 127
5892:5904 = 125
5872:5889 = 175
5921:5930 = 189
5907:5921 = 197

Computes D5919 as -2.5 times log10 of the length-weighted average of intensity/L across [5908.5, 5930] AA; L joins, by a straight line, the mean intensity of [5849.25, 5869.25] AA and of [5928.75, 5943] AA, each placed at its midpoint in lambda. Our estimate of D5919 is 0.13 mag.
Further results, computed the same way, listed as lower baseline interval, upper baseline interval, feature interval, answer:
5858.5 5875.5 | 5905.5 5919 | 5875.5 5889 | 0.28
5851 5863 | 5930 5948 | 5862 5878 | 0.12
